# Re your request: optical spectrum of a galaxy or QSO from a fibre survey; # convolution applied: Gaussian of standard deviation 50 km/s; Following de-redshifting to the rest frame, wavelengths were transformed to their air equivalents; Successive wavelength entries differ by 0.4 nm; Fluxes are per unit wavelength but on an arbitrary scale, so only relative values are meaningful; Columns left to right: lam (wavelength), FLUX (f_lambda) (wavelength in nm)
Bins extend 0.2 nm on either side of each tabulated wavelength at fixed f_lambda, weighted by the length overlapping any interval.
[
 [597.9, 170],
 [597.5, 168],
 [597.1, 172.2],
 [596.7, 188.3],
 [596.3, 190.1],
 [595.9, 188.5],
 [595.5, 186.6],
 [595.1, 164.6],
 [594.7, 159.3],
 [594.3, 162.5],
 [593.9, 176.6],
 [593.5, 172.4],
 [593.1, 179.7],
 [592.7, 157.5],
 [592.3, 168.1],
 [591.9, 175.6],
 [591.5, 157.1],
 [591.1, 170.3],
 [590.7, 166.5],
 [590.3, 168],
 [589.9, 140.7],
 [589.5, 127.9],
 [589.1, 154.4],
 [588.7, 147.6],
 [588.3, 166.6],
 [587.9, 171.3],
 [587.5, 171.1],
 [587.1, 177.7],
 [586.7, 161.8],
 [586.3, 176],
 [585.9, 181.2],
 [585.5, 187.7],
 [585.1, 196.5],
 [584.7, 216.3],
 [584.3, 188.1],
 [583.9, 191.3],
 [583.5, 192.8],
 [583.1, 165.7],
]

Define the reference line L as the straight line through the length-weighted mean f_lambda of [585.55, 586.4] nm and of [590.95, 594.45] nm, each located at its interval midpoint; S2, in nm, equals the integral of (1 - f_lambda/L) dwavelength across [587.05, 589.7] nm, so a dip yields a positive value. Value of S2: 0.27 nm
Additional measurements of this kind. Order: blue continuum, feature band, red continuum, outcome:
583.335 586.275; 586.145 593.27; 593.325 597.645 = 0.830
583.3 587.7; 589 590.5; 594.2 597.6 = 0.284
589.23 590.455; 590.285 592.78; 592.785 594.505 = -0.153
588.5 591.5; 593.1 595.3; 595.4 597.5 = 0.060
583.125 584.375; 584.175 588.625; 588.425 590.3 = -0.319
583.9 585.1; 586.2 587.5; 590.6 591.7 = 0.109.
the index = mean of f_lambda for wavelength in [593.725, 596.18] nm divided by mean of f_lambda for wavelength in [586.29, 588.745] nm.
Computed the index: 1.0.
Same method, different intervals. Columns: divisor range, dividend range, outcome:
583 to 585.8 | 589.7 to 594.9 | 0.86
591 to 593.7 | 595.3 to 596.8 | 1.12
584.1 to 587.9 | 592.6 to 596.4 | 0.95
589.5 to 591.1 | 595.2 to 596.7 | 1.20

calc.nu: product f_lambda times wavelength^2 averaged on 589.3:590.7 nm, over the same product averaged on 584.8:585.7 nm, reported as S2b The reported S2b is 0.78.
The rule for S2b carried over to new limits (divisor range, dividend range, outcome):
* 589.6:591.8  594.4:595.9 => 1.09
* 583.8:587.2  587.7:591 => 0.85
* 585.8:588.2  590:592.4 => 0.98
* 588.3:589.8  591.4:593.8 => 1.17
